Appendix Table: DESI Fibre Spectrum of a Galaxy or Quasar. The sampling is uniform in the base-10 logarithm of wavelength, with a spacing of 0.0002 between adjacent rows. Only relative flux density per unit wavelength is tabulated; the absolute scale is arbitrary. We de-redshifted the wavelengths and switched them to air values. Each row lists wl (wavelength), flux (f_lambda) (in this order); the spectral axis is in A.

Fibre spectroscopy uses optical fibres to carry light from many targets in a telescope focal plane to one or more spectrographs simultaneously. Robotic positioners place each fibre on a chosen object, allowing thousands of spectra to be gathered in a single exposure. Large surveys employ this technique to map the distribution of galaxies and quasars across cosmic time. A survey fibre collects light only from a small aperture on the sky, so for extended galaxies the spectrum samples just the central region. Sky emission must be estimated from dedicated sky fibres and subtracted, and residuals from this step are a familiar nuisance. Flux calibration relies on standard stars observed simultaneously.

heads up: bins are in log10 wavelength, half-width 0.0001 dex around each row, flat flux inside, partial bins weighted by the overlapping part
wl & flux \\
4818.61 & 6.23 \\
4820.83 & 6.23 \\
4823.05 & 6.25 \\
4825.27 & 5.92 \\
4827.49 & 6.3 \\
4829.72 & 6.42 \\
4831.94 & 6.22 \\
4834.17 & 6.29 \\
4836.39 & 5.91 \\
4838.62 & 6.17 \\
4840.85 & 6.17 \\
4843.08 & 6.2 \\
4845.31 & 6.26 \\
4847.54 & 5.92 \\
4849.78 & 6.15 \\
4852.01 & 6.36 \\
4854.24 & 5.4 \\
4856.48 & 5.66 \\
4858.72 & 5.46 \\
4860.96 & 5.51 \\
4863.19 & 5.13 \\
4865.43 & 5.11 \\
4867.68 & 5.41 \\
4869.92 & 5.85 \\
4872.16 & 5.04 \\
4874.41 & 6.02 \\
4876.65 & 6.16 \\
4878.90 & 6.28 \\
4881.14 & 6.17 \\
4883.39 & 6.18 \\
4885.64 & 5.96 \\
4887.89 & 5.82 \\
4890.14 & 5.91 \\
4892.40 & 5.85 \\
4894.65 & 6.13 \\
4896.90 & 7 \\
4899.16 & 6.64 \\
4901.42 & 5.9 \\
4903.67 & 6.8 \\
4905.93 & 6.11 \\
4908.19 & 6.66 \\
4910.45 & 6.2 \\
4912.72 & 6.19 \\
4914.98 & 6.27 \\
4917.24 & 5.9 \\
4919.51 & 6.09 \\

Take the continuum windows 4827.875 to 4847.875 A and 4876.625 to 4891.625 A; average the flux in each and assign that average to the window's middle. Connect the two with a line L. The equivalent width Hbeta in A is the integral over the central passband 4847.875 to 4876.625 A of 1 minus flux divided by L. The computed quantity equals 2.3 A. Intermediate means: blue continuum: 6.19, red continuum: 6.05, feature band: 5.62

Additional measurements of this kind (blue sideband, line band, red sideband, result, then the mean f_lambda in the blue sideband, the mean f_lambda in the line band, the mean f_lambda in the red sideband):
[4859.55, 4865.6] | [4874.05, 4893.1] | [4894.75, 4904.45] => -0.2 A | 5.29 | 6.04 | 6.53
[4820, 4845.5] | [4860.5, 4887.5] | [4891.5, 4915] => 2.3 A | 6.19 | 5.74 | 6.35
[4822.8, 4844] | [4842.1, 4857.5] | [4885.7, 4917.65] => 0.5 A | 6.18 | 5.99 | 6.24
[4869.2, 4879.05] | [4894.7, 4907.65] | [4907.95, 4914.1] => -0.6 A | 5.83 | 6.47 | 6.3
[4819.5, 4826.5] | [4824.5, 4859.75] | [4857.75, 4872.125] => -1.6 A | 6.14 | 6.05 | 5.38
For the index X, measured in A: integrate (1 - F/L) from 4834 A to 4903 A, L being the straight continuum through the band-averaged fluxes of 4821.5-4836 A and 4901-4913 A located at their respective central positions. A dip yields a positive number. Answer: 3.8 A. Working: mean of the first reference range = 6.22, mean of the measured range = 5.94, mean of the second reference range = 6.34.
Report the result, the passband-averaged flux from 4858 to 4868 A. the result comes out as 5.31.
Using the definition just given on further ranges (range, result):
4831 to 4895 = 5.88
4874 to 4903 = 6.17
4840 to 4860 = 5.95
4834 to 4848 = 6.13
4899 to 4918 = 6.29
